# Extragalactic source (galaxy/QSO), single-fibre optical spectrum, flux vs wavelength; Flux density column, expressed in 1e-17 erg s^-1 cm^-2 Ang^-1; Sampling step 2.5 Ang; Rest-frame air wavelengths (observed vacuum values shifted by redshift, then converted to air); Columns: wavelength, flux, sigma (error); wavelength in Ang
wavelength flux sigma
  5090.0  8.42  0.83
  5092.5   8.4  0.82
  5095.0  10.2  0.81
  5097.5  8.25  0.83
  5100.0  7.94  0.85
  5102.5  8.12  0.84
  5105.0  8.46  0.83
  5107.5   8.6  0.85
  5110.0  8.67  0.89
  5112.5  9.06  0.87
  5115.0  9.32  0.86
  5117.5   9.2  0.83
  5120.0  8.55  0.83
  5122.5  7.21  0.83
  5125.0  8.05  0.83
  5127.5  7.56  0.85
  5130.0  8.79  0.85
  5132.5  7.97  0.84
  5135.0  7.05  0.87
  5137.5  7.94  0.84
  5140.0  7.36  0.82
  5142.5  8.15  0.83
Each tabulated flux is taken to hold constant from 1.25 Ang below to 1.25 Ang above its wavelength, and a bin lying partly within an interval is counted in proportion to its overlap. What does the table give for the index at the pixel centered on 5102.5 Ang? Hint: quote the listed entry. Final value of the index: 8.12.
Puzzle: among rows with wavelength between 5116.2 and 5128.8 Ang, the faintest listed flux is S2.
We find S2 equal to 7.21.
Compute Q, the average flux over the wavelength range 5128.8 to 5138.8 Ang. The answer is 7.93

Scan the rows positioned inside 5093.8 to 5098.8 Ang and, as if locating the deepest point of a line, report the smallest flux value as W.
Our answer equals 8.25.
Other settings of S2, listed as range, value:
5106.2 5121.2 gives 8.55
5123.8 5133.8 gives 7.56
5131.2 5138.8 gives 7.05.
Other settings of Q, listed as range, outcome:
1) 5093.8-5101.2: 8.79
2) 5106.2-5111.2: 8.63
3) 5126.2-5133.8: 8.1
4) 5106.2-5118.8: 8.97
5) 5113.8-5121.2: 9.02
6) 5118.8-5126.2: 7.93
